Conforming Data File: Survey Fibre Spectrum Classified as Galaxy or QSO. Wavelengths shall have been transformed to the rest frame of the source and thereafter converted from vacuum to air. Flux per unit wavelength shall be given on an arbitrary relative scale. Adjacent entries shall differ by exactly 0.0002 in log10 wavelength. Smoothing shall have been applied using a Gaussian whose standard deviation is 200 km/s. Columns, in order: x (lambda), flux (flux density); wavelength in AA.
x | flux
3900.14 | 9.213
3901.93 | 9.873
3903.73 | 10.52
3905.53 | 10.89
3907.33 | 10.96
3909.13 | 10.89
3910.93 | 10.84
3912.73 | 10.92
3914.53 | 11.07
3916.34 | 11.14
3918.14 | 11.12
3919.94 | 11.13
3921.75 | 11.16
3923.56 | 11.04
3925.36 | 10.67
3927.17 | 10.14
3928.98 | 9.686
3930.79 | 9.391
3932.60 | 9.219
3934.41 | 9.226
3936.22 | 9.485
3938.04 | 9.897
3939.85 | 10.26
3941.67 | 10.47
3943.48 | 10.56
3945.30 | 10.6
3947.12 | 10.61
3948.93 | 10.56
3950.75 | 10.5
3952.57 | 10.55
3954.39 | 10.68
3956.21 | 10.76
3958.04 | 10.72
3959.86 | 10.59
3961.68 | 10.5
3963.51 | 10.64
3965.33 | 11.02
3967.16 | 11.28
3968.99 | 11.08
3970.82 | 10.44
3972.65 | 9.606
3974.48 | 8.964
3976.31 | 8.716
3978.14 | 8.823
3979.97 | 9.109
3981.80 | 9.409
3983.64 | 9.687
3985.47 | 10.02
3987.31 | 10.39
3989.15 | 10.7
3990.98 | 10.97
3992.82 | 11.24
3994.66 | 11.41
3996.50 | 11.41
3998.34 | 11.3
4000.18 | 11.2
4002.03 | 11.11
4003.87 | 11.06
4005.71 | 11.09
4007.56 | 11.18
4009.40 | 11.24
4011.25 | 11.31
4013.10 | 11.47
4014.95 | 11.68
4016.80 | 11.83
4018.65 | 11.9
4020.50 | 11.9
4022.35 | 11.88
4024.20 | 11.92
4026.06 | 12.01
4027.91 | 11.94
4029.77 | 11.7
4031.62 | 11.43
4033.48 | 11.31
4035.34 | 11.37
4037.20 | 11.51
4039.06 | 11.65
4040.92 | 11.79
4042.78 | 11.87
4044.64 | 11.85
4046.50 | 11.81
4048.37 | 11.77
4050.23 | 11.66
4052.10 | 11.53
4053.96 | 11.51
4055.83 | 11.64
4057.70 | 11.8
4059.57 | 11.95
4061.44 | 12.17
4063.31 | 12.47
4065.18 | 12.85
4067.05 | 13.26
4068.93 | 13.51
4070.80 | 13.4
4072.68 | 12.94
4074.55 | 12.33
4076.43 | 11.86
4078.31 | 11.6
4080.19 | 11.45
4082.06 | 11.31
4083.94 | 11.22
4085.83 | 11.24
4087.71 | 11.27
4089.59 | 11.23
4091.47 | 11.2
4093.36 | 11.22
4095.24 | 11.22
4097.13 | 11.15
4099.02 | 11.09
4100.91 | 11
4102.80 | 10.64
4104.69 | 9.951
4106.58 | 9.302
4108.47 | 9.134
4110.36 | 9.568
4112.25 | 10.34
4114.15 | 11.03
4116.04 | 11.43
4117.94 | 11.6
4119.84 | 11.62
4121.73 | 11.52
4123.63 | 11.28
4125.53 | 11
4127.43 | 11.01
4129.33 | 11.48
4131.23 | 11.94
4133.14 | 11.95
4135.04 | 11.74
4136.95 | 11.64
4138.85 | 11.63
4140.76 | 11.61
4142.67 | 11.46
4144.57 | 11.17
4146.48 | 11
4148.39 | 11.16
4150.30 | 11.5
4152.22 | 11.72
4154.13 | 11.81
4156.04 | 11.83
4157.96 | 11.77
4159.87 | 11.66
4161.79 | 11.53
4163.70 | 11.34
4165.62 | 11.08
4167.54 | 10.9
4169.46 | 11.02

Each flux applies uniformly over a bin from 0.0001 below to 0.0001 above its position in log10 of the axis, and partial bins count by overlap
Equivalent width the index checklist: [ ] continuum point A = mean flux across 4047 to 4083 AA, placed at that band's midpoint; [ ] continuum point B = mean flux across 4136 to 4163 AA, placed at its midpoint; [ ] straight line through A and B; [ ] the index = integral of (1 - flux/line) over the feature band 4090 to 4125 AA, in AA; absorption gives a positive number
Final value 3.1 AA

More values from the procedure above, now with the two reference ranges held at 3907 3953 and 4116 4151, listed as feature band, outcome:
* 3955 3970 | -0.28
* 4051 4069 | -1.79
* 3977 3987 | 1.18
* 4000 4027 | -1.63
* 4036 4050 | -0.92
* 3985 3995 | -0.03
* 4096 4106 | 0.51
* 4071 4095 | -0.87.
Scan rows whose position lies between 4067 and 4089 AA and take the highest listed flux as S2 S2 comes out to 13.51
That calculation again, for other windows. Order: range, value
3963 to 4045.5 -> 12.01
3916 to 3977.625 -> 11.28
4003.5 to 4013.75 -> 11.47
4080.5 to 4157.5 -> 11.95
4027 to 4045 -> 11.94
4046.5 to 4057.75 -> 11.81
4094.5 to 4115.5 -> 11.22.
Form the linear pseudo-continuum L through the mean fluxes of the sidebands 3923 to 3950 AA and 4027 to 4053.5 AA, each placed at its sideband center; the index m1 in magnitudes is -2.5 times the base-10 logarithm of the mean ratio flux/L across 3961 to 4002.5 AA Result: 0.04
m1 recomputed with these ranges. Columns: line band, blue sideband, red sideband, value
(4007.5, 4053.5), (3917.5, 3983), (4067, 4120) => -0.08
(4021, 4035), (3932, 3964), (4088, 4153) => -0.10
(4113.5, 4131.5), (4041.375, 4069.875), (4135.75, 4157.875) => 0.03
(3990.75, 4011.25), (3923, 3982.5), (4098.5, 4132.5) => -0.09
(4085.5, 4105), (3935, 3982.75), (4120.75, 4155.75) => 0.01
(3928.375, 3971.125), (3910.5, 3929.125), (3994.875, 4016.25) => 0.07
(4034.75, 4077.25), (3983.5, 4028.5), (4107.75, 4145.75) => -0.08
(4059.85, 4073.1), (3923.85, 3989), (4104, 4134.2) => -0.21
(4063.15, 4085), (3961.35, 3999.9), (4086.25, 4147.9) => -0.14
